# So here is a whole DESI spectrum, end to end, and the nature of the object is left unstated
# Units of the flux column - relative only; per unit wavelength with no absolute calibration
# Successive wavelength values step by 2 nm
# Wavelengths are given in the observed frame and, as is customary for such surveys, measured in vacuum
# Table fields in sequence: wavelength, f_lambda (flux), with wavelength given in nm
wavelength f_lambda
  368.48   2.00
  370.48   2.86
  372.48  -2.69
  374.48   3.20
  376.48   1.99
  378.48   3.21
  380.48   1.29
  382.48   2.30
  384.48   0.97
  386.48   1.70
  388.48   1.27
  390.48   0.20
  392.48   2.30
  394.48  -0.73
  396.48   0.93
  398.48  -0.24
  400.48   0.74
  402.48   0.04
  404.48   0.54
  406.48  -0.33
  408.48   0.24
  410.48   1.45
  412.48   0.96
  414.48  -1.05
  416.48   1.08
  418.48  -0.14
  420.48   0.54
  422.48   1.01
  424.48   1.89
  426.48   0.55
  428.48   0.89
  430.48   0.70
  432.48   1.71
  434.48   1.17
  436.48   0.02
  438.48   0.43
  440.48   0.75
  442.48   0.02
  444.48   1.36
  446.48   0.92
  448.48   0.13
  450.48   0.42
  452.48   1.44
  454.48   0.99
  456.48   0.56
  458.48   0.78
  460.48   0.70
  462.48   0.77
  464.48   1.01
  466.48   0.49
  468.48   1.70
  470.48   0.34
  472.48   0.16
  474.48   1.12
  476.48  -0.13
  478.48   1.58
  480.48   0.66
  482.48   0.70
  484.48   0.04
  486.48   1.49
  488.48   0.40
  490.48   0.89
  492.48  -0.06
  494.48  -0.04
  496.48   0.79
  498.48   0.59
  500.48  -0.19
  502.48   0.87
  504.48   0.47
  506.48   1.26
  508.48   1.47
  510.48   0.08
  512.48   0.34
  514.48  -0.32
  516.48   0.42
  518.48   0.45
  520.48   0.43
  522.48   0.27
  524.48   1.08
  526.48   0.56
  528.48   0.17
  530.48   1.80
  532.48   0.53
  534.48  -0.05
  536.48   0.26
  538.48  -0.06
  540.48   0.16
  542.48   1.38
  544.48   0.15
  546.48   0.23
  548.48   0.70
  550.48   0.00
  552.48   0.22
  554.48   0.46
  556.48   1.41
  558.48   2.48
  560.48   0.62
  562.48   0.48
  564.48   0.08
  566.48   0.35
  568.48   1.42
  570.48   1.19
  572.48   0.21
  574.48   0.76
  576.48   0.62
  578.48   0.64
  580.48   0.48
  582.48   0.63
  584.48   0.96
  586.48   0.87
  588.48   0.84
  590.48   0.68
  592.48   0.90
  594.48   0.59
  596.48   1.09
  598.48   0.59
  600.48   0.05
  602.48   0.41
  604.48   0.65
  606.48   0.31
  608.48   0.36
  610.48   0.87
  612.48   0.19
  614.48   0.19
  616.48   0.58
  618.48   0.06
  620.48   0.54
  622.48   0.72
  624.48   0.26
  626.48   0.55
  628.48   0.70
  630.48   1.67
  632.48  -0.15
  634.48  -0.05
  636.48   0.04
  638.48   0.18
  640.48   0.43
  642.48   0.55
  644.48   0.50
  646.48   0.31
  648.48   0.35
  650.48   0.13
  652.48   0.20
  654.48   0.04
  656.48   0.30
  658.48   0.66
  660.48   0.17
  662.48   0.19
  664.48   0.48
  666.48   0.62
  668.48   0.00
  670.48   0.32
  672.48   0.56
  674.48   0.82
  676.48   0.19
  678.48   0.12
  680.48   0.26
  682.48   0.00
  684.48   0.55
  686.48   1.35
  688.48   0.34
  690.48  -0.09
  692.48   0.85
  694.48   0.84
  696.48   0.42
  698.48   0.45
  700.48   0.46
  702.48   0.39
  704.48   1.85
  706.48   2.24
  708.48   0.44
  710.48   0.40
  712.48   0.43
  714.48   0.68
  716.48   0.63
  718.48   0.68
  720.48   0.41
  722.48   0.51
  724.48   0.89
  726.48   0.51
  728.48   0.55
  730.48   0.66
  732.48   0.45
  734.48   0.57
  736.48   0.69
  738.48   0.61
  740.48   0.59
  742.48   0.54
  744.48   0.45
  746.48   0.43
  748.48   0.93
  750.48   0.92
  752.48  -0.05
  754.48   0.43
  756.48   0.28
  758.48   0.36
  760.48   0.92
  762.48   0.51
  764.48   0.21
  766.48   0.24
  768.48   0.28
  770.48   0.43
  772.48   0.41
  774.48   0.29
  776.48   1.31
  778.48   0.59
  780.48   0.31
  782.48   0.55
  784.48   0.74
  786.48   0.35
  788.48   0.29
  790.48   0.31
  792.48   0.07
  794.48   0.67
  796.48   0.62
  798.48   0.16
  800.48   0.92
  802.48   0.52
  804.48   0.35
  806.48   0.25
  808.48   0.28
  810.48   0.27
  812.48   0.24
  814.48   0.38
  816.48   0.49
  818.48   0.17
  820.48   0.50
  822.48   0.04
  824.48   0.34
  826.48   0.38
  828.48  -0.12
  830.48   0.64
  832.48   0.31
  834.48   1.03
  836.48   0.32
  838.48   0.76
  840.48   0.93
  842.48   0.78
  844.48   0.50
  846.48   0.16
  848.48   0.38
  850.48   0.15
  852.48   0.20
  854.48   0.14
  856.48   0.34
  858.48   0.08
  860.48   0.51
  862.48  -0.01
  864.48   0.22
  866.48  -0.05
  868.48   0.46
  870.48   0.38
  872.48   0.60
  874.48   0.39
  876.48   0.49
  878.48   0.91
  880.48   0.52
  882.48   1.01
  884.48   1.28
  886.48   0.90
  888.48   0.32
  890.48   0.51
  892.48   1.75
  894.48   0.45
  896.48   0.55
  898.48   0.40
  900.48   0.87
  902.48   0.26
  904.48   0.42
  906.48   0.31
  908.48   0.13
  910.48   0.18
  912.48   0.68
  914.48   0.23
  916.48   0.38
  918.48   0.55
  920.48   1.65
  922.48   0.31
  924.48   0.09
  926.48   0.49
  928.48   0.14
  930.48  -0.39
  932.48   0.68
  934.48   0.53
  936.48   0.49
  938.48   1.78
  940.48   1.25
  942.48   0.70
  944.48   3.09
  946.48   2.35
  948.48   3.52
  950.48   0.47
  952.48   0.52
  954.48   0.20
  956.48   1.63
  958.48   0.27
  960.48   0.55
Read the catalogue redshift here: 0.89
